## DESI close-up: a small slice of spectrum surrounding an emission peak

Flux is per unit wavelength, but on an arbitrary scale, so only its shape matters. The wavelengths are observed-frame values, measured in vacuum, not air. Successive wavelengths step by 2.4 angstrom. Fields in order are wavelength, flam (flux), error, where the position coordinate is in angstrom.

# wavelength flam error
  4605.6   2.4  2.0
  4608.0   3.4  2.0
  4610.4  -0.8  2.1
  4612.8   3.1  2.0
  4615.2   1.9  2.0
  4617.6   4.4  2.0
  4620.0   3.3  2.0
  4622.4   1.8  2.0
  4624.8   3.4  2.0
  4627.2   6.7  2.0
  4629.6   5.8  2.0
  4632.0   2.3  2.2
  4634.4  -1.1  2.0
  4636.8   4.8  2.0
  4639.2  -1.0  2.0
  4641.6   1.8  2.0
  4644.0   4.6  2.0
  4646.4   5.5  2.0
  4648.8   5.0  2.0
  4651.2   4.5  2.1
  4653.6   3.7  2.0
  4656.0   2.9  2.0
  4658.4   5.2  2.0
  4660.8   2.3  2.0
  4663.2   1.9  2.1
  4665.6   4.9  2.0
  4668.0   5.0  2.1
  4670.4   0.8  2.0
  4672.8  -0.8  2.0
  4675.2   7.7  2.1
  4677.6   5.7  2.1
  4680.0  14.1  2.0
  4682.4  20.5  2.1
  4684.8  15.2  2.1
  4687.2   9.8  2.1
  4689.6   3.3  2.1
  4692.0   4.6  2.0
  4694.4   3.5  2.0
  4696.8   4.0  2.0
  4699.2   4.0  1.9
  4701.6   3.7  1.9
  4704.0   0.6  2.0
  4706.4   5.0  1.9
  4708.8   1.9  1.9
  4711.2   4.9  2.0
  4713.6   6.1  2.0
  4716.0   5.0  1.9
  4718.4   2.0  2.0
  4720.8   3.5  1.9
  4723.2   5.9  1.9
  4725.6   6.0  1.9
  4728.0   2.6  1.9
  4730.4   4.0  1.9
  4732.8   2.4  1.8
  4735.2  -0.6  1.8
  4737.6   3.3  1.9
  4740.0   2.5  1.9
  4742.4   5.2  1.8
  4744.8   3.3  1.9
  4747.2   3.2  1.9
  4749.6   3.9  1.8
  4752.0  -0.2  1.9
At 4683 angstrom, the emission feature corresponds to [O II] 3727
